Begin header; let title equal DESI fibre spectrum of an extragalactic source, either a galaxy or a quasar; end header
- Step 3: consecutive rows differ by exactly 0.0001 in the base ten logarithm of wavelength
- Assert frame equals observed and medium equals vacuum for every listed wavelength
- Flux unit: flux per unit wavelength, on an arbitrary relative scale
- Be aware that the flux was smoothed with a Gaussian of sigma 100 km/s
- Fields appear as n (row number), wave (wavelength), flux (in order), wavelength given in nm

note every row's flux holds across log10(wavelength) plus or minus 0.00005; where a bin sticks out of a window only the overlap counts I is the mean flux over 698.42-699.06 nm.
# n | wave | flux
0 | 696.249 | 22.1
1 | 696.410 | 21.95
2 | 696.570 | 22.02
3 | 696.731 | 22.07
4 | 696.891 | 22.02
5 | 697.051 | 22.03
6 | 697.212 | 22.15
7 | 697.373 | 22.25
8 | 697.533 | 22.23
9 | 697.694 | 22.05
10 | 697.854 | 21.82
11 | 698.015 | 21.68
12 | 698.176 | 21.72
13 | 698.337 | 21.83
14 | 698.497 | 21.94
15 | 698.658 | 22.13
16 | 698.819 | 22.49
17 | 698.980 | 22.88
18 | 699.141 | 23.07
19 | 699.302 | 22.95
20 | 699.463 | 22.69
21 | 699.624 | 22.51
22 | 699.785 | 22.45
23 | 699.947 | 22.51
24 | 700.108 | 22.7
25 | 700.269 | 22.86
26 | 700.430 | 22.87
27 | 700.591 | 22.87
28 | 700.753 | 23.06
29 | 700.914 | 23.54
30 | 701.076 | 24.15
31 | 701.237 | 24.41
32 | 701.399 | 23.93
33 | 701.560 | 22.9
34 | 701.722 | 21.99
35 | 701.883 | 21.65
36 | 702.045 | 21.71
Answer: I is 22.4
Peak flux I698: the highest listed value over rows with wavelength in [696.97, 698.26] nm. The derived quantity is 22.25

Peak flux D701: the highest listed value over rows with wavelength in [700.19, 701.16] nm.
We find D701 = 24.15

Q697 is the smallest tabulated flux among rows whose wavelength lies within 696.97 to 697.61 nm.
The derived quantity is 22.03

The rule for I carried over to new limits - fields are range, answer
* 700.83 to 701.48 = 24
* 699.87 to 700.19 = 22.6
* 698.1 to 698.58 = 21.9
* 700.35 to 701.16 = 23.3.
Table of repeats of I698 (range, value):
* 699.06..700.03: 23.07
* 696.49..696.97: 22.07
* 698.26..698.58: 21.94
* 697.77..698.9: 22.49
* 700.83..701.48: 24.41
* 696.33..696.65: 22.02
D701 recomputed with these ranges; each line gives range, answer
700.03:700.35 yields 22.86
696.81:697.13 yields 22.03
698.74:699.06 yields 22.88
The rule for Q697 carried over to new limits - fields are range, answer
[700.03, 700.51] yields 22.7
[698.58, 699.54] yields 22.13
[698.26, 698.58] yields 21.83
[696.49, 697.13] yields 22.02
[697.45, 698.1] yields 21.68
